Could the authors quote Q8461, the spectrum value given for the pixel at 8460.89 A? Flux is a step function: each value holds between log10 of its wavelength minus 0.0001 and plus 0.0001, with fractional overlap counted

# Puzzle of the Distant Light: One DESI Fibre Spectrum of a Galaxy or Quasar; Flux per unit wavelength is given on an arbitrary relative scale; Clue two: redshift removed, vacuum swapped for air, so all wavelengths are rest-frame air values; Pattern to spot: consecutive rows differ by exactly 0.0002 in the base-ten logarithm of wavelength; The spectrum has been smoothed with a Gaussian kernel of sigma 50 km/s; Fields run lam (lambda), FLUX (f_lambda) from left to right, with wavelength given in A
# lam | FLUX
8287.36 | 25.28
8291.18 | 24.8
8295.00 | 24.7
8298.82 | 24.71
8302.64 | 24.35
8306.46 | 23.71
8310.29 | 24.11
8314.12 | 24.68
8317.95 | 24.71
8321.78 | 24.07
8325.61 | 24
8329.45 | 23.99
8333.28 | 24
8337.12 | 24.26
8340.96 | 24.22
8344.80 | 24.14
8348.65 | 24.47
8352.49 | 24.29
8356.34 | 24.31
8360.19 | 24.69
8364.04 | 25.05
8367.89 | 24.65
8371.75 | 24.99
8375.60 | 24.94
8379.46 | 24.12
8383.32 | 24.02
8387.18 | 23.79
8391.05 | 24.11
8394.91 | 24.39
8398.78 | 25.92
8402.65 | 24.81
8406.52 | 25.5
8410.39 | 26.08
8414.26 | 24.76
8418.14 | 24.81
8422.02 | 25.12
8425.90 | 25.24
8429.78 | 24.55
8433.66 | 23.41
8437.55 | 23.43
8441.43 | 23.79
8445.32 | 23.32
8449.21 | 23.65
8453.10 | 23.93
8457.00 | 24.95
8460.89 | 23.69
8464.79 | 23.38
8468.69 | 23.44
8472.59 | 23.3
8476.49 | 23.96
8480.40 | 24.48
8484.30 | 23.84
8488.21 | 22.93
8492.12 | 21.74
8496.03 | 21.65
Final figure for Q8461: 23.69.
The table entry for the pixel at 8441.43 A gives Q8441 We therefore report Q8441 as 23.79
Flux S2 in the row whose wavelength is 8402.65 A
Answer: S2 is 24.81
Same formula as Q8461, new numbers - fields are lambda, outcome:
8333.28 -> 24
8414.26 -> 24.76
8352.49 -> 24.29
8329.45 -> 23.99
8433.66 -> 23.41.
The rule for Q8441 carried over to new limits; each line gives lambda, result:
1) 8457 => 24.95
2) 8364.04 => 25.05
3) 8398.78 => 25.92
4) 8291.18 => 24.8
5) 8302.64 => 24.35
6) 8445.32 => 23.32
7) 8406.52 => 25.5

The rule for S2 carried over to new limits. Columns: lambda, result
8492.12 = 21.74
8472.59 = 23.3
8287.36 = 25.28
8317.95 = 24.71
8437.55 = 23.43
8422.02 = 25.12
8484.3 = 23.84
